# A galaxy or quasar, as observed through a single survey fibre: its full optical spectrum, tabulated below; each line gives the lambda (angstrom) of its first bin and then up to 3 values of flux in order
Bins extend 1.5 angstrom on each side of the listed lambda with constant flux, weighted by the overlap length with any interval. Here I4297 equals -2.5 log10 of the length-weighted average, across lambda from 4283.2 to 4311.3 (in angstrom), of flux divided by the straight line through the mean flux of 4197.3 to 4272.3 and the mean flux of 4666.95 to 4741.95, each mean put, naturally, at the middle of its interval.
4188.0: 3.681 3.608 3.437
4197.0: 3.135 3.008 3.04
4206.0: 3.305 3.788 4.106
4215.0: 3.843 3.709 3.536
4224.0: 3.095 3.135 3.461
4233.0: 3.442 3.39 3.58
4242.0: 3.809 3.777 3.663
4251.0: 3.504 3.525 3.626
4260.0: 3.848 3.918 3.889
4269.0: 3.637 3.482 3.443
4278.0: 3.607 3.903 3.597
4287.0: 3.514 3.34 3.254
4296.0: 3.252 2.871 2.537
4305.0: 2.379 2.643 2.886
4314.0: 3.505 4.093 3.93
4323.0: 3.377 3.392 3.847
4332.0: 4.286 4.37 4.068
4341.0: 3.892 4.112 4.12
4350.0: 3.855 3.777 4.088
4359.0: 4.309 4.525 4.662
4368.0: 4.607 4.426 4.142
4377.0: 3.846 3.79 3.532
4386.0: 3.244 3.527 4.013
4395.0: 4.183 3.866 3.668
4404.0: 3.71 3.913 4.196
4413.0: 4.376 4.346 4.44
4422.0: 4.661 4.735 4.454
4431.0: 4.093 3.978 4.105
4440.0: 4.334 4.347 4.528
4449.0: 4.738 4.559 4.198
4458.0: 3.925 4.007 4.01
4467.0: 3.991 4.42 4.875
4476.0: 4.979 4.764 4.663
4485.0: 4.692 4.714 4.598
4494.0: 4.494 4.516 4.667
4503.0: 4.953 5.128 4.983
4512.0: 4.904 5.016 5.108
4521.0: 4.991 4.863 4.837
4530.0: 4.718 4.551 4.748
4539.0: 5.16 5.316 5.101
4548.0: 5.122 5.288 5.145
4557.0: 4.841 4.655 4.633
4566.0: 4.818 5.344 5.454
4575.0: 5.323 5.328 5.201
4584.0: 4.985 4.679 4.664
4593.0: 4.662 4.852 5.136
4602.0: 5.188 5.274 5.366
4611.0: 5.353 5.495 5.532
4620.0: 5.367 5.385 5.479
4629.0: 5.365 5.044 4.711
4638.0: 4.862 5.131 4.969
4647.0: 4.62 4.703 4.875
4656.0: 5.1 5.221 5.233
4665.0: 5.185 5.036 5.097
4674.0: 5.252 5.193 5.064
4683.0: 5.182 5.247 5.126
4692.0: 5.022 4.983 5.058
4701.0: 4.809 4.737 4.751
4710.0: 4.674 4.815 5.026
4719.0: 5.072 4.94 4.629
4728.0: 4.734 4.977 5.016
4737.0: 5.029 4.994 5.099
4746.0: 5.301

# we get 0.23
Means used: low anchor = 3.56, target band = 3.02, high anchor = 4.98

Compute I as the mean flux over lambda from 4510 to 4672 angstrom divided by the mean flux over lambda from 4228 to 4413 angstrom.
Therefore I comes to 1.4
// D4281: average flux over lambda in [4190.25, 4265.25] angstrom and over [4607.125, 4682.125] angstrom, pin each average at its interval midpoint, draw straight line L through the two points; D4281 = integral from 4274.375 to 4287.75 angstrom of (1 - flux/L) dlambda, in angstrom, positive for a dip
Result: 0.4 angstrom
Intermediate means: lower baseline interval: 3.53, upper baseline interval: 5.14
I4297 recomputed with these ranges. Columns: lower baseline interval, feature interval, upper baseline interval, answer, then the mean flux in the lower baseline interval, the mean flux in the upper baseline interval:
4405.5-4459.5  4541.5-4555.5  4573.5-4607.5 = -0.07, 4.33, 5.04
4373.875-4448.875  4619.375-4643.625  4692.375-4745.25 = -0.10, 4.09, 4.91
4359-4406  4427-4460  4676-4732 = -0.03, 3.99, 4.95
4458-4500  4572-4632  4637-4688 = -0.07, 4.5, 5.06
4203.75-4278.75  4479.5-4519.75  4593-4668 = -0.04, 3.6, 5.13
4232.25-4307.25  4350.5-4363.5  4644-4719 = -0.10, 3.46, 5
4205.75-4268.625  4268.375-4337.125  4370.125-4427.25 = 0.10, 3.62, 4.03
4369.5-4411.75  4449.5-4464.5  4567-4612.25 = 0.02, 3.86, 5.12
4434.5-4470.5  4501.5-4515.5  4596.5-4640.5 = -0.09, 4.25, 5.24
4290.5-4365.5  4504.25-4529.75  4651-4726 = -0.14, 3.66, 5.01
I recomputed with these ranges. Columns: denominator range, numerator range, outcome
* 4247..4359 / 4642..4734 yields 1.38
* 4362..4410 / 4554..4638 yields 1.29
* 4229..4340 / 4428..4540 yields 1.30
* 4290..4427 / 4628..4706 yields 1.31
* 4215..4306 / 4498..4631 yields 1.46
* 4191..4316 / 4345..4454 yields 1.21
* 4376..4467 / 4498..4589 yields 1.21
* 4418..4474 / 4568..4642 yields 1.19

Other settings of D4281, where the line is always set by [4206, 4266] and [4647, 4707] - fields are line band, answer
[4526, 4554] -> -2.4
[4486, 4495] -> -0.4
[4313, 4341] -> 0.2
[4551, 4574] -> -1.7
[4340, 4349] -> -0.2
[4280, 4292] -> 0.7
